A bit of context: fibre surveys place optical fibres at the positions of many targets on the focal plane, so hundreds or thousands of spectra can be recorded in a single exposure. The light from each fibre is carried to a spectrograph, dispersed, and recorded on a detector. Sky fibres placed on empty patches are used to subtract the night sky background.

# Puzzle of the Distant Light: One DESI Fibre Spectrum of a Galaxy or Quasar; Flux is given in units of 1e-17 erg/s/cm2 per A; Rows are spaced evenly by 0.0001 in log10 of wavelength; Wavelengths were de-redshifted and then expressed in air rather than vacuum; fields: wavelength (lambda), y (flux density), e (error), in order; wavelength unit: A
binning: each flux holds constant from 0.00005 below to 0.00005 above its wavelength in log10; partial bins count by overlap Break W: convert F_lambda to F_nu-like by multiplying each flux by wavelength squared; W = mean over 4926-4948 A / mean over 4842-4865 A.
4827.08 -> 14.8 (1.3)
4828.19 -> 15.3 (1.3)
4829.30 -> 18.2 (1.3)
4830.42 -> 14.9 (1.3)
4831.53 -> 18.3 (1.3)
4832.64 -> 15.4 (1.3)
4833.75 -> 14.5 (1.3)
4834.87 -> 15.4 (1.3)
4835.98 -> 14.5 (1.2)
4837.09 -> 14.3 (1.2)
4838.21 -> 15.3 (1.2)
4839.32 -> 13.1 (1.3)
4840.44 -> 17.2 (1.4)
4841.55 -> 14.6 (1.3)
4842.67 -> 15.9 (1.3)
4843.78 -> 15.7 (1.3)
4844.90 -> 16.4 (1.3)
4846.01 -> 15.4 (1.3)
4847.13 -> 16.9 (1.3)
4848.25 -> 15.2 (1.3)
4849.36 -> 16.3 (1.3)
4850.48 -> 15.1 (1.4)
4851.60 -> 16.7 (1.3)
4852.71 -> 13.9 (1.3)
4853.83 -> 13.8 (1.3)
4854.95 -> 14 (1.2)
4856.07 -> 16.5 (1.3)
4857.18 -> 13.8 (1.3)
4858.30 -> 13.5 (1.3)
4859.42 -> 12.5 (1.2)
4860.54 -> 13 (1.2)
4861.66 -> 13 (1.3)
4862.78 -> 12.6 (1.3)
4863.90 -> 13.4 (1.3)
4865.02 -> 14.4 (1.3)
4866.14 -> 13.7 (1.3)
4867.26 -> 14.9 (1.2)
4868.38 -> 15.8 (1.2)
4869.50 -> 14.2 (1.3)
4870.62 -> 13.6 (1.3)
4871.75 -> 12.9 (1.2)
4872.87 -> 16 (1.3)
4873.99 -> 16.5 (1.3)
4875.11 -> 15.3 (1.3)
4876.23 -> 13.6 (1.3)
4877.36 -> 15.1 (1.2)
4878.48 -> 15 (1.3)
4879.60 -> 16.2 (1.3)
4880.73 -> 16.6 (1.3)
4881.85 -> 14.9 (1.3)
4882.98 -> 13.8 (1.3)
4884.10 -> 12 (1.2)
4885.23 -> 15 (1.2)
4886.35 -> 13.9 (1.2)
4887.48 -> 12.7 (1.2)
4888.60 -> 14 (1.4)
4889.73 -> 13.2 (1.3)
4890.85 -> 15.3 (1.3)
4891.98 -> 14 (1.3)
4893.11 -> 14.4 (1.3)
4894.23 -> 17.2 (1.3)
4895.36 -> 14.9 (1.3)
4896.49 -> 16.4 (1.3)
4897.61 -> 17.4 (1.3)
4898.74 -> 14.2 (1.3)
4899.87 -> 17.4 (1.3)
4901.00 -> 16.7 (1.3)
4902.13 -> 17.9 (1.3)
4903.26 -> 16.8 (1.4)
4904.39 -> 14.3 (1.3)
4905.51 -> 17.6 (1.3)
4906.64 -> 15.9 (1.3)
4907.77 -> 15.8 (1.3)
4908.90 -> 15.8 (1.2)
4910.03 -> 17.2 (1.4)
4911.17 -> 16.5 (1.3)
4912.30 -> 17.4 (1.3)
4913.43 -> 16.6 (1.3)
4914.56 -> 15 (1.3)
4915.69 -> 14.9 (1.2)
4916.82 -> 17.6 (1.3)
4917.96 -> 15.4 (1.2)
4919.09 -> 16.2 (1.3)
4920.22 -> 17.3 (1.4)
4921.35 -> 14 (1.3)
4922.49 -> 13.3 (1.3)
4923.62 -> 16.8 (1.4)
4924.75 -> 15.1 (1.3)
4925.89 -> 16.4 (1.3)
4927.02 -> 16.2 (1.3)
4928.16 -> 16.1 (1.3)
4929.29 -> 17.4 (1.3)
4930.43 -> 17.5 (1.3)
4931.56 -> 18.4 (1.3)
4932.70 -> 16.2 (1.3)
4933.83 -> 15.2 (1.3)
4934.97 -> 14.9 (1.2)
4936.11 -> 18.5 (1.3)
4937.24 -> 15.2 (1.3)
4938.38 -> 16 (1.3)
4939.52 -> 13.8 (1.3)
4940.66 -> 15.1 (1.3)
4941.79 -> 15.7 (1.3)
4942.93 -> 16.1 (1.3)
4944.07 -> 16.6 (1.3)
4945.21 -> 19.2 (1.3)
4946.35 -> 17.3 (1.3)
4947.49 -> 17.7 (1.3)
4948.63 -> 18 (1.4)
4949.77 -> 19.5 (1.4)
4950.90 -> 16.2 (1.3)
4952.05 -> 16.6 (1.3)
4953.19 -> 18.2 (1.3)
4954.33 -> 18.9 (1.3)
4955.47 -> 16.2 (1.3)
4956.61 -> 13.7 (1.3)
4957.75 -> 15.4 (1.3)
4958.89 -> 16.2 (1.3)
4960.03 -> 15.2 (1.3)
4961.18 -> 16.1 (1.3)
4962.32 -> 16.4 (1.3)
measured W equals 1.16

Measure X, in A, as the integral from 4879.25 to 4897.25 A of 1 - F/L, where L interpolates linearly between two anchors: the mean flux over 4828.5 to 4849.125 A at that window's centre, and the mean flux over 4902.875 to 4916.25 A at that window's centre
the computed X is 1.5 A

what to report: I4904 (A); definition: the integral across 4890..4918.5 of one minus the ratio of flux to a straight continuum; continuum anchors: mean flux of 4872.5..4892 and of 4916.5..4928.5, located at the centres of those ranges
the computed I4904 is -1.5 A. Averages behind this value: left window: 14.6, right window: 15.8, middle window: 16.1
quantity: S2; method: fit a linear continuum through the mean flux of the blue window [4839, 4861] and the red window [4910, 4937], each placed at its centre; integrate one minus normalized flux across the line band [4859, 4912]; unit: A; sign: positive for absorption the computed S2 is 2.08 A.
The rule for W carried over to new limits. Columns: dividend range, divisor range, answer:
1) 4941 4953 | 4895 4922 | 1.08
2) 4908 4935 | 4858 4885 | 1.15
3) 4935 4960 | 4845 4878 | 1.18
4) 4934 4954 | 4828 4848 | 1.12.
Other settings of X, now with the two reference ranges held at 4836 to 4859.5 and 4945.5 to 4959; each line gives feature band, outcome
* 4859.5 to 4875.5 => 1.3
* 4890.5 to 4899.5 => 0.3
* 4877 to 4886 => 0.5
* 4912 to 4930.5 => 0.5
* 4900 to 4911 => -0.2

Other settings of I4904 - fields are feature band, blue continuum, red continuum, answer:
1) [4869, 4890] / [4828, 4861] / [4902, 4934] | 1.6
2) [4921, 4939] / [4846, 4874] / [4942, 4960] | 0.3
